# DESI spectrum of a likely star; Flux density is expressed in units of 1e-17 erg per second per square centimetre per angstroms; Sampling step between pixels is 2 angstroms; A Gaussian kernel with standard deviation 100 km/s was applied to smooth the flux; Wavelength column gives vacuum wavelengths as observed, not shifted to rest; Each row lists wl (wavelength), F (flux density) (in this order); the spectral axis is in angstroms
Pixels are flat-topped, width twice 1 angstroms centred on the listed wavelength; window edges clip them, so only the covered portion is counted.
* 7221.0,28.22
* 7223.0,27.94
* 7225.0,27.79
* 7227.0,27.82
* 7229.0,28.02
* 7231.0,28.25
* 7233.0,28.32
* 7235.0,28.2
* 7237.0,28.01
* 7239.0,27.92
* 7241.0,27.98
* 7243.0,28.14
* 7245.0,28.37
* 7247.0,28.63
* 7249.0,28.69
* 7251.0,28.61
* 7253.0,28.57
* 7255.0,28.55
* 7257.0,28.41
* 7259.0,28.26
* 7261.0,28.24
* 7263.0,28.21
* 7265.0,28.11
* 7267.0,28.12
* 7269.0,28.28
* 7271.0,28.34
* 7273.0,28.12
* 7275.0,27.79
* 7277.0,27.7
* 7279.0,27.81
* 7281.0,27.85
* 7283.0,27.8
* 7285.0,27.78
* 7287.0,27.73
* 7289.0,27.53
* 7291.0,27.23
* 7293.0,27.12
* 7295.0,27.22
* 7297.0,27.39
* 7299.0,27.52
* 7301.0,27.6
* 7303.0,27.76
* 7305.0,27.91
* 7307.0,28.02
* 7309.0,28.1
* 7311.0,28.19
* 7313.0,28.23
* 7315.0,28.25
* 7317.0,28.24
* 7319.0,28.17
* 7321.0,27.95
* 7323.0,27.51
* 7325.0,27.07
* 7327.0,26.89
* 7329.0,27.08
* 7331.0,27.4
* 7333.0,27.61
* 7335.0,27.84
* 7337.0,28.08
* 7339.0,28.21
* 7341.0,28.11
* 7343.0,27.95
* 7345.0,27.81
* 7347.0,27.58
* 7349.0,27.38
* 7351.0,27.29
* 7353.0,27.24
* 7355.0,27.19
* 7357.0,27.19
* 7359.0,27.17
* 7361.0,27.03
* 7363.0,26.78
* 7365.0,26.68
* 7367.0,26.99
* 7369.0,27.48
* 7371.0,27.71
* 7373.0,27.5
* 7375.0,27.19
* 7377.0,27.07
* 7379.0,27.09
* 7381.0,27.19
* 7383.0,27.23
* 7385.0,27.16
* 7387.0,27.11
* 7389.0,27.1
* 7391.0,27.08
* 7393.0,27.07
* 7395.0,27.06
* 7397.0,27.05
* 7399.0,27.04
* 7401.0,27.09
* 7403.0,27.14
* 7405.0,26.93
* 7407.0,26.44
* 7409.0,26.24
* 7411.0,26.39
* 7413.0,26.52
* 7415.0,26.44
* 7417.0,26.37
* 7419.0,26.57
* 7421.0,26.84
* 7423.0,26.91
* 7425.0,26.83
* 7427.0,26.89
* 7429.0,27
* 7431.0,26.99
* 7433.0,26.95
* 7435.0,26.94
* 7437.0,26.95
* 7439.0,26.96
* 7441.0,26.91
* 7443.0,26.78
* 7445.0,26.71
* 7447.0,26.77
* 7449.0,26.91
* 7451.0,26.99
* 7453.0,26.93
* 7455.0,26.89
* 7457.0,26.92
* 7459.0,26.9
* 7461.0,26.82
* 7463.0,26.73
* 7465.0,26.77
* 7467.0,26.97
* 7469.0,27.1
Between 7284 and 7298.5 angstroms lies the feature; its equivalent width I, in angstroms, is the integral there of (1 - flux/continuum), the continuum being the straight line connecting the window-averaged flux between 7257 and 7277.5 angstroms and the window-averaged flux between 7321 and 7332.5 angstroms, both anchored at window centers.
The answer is 0.2 angstroms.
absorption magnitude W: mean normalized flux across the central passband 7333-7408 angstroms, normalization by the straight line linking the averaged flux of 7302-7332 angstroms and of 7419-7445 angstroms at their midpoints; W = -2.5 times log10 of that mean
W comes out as 0.00 mag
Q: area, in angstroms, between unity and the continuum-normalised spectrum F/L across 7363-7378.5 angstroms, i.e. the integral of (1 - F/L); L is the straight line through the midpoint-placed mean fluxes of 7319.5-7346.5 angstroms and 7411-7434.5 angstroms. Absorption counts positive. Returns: 0.0 angstroms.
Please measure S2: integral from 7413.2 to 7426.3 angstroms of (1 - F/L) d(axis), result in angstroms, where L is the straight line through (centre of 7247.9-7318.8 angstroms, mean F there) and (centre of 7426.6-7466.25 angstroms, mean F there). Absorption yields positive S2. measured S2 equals 0.2 angstroms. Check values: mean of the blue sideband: 28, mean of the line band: 26.7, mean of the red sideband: 26.9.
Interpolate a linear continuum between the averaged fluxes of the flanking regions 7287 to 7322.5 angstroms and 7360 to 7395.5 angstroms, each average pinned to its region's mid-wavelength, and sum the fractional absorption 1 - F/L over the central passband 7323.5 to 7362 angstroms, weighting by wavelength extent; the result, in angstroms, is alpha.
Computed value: 0.0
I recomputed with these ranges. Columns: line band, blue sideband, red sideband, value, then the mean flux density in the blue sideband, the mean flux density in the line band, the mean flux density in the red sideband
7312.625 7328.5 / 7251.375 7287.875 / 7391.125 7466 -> -0.03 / 28.1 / 27.7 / 26.8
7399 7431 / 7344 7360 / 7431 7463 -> 0.38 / 27.4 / 26.7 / 26.9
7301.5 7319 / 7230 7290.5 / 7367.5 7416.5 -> -0.23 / 28.1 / 28.1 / 27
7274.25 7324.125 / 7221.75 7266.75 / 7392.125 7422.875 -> -0.08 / 28.2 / 27.8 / 26.7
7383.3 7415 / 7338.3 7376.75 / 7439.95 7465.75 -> 0.31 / 27.4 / 26.9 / 26.8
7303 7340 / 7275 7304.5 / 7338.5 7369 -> -0.46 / 27.6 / 27.8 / 27.4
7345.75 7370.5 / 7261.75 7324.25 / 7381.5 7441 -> 0.12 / 27.9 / 27.2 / 26.9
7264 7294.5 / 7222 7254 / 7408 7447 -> 0.08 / 28.2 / 27.8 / 26.7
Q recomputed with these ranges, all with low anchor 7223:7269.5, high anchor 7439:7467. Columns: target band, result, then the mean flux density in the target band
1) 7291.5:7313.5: 0.12 angstroms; 27.7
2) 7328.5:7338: 0.01 angstroms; 27.6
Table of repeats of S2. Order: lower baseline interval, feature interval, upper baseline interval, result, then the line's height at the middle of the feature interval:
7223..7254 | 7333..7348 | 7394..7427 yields -0.3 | 27.3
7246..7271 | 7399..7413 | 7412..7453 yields 0.2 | 27.1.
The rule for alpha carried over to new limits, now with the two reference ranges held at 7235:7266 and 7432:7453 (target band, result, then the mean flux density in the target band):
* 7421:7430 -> 0.0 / 26.9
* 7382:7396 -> 0.1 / 27.1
